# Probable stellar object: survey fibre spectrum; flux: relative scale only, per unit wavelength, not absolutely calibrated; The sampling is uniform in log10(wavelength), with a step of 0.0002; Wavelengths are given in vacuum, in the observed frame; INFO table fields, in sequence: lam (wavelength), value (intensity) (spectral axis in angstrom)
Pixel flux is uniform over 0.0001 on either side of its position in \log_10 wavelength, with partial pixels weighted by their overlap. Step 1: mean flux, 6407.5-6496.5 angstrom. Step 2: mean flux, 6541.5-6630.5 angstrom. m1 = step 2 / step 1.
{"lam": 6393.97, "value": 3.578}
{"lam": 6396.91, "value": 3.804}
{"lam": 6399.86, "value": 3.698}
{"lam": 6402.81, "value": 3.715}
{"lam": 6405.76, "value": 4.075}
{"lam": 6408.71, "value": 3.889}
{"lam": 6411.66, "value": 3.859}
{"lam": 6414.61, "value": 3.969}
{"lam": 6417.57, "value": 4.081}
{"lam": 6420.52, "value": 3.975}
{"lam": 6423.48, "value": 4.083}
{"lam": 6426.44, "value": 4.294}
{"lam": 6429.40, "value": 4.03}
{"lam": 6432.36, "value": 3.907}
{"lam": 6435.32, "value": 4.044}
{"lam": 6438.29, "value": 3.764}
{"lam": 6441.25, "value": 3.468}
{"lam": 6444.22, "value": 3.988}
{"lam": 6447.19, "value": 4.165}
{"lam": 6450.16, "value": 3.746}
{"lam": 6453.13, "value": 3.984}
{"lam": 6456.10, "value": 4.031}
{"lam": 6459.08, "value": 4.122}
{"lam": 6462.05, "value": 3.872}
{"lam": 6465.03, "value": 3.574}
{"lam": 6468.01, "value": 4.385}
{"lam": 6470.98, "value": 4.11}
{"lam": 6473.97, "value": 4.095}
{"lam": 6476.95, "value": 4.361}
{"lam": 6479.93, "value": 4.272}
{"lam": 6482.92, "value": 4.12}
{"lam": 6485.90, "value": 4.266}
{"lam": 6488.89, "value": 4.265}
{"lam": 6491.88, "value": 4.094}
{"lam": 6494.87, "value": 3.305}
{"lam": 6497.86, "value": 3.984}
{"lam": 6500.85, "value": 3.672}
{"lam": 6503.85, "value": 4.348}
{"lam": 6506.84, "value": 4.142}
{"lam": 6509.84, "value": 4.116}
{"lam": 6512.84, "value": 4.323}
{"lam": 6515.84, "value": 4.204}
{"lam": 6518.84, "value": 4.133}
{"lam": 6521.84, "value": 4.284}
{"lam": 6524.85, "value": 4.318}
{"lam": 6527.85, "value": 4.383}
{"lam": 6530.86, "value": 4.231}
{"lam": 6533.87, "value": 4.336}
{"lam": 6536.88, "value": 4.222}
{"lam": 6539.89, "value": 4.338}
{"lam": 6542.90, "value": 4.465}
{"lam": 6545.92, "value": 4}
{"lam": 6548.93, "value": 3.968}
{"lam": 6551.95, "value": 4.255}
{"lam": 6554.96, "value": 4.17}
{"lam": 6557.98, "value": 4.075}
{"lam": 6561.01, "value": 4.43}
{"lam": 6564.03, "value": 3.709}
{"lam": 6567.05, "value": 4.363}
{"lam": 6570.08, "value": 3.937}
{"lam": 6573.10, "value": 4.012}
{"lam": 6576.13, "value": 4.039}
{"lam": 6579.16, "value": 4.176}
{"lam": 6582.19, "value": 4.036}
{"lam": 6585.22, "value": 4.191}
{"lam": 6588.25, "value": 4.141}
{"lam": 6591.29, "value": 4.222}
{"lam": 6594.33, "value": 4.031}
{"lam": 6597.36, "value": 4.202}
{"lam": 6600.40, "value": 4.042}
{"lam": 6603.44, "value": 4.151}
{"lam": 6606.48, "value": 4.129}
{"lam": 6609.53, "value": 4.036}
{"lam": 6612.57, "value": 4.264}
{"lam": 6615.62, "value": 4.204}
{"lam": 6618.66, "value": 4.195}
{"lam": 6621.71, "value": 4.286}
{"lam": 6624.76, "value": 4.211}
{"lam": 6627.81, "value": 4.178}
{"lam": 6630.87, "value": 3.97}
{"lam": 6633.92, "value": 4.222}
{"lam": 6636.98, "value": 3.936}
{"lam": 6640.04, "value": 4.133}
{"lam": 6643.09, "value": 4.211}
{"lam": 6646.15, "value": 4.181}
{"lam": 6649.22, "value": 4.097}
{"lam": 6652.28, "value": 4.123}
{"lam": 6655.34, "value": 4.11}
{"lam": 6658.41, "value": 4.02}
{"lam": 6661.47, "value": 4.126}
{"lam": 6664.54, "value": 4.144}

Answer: 1.03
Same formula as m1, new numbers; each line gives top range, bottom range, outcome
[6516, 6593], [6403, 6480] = 1.05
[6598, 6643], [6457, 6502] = 1.03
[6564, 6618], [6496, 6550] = 0.98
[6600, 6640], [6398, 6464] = 1.05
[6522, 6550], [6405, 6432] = 1.06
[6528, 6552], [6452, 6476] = 1.05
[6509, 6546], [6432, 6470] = 1.09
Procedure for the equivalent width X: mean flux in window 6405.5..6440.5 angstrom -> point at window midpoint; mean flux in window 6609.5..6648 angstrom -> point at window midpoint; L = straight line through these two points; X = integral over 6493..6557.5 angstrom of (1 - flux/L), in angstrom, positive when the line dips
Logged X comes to -1.3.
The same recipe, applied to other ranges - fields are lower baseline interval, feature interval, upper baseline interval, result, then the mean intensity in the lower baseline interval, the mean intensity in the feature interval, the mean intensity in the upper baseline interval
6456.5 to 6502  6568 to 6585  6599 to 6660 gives 0.2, 4.04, 4.06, 4.14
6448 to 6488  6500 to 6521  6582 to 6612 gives -0.3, 4.08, 4.15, 4.13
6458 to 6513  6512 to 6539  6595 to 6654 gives -1.2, 4.07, 4.27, 4.14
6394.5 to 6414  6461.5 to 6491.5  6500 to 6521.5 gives -0.6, 3.83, 4.14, 4.16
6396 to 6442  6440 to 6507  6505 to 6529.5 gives 1.4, 3.92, 4.02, 4.24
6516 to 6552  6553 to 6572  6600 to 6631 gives 0.4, 4.24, 4.12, 4.16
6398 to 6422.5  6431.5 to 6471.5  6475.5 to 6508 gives 0.6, 3.91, 3.94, 4.07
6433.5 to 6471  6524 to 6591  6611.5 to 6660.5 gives -1.9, 3.94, 4.17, 4.15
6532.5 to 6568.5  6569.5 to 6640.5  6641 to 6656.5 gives 0.7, 4.19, 4.12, 4.15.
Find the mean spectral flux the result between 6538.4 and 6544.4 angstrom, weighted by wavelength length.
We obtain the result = 4.4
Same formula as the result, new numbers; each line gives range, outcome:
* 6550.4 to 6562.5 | 4.23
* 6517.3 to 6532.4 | 4.27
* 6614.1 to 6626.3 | 4.23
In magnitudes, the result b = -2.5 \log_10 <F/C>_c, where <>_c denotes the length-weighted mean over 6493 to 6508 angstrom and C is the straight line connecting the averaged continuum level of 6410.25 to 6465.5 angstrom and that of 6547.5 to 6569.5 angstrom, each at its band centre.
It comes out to 0.04 mag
